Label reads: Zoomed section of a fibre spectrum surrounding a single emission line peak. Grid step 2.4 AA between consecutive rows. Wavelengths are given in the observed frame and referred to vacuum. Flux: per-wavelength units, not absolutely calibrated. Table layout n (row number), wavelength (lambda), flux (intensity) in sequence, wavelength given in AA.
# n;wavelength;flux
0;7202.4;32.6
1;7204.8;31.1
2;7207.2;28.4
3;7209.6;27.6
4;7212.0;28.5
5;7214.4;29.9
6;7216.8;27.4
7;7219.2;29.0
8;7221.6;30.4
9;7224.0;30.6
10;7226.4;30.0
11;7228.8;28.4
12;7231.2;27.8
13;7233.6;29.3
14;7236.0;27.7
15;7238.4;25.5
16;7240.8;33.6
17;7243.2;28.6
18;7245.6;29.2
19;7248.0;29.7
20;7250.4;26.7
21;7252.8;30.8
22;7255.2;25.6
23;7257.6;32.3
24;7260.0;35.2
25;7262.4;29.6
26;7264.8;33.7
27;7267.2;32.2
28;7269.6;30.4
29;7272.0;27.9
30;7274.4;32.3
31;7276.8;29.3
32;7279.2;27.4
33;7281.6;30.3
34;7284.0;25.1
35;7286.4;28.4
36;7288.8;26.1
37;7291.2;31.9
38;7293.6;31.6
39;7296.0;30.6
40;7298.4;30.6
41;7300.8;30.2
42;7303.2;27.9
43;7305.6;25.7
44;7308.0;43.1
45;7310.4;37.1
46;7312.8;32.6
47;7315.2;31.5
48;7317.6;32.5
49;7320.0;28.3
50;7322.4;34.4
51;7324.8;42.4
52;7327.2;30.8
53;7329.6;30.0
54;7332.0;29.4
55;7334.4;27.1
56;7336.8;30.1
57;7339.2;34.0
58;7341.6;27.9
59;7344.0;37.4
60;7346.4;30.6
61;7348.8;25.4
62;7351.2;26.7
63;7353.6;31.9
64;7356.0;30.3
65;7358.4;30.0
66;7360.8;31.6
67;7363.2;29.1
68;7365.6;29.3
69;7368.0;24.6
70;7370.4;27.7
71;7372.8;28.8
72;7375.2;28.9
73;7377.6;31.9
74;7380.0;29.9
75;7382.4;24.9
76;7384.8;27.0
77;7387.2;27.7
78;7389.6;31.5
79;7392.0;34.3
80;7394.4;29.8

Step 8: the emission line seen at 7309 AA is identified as [S II] 6716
